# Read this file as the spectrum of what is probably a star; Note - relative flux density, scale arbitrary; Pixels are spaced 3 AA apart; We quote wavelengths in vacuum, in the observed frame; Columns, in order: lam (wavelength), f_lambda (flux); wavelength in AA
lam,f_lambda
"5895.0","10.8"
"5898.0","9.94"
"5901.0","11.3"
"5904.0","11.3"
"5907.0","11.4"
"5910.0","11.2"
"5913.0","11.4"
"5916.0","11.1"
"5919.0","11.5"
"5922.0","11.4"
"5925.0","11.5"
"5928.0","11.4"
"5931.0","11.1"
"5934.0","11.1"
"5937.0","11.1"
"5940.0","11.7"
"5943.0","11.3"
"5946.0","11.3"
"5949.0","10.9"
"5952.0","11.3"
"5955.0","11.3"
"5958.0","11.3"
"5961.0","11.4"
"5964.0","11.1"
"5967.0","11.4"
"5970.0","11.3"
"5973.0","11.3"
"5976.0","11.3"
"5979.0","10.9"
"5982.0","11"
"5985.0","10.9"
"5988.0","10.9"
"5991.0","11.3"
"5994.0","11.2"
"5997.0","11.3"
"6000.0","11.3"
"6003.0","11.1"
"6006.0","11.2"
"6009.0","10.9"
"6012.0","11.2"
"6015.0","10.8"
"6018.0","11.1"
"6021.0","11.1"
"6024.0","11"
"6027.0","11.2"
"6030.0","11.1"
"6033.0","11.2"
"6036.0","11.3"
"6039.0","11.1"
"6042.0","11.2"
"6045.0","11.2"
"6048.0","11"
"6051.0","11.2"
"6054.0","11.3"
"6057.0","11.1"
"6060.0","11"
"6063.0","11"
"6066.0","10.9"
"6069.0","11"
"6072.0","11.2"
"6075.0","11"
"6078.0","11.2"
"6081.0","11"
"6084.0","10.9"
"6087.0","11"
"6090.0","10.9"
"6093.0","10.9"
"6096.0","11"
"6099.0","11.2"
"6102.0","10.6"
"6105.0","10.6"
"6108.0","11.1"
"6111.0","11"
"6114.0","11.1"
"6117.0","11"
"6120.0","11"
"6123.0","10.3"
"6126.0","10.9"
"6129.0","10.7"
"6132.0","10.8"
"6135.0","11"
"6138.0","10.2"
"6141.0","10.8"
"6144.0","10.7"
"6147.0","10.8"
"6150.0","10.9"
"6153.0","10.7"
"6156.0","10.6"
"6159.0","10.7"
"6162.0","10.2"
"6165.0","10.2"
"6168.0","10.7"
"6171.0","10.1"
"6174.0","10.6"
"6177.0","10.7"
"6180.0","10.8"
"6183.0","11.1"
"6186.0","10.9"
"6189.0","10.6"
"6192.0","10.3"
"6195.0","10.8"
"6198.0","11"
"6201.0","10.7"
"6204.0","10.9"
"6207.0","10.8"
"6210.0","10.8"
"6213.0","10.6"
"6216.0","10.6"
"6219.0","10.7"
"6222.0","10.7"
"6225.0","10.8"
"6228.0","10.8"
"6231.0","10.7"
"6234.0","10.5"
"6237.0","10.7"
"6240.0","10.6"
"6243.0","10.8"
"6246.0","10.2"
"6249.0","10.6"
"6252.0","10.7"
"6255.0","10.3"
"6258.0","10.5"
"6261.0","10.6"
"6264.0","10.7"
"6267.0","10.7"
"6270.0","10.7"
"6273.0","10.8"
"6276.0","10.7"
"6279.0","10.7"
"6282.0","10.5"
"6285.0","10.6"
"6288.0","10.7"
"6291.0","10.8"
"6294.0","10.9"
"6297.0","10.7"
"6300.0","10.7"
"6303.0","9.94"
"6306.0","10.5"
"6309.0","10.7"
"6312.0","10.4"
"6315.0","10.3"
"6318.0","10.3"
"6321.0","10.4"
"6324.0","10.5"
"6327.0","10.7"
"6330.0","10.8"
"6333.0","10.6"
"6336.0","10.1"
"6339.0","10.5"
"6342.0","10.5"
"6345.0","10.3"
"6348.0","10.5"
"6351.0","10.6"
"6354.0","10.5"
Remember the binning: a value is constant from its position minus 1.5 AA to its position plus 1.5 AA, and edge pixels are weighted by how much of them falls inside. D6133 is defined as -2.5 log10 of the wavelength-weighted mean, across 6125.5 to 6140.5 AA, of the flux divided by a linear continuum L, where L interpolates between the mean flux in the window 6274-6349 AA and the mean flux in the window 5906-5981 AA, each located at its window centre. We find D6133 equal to 0.02 mag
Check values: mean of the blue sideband 11.3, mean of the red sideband 10.5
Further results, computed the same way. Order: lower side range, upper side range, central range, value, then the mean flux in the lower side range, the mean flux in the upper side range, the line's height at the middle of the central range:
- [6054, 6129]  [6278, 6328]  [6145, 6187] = 0.017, 11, 10.5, 10.8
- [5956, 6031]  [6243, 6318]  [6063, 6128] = 0.000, 11.1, 10.6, 10.9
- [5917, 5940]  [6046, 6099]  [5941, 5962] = 0.001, 11.3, 11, 11.3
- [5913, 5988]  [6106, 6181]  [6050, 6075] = -0.015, 11.2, 10.7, 10.9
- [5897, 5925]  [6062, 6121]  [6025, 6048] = -0.012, 11.2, 11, 11.1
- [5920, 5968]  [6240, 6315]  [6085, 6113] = 0.004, 11.3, 10.6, 11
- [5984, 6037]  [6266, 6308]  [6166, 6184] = 0.019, 11.1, 10.6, 10.8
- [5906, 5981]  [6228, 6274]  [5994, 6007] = -0.007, 11.3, 10.6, 11.2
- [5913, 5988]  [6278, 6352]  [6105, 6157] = 0.009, 11.2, 10.5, 10.9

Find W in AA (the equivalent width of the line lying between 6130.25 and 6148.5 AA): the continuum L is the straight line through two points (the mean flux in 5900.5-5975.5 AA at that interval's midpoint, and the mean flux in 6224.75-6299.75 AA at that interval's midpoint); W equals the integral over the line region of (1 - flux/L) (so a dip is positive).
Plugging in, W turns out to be 0.3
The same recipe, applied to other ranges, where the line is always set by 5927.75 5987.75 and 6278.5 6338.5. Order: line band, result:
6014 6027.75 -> 0.06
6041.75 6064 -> -0.19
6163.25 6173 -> 0.42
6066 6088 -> -0.11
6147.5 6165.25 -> 0.40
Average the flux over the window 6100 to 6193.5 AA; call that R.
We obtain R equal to 10.7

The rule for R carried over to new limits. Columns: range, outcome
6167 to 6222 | 10.7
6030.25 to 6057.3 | 11.2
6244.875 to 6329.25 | 10.6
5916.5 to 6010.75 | 11.2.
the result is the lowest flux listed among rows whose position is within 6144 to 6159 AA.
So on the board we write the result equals 10.6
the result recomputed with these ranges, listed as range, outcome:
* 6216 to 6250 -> 10.2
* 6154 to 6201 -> 10.1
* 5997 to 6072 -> 10.8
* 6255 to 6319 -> 9.94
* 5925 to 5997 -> 10.9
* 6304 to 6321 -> 10.3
